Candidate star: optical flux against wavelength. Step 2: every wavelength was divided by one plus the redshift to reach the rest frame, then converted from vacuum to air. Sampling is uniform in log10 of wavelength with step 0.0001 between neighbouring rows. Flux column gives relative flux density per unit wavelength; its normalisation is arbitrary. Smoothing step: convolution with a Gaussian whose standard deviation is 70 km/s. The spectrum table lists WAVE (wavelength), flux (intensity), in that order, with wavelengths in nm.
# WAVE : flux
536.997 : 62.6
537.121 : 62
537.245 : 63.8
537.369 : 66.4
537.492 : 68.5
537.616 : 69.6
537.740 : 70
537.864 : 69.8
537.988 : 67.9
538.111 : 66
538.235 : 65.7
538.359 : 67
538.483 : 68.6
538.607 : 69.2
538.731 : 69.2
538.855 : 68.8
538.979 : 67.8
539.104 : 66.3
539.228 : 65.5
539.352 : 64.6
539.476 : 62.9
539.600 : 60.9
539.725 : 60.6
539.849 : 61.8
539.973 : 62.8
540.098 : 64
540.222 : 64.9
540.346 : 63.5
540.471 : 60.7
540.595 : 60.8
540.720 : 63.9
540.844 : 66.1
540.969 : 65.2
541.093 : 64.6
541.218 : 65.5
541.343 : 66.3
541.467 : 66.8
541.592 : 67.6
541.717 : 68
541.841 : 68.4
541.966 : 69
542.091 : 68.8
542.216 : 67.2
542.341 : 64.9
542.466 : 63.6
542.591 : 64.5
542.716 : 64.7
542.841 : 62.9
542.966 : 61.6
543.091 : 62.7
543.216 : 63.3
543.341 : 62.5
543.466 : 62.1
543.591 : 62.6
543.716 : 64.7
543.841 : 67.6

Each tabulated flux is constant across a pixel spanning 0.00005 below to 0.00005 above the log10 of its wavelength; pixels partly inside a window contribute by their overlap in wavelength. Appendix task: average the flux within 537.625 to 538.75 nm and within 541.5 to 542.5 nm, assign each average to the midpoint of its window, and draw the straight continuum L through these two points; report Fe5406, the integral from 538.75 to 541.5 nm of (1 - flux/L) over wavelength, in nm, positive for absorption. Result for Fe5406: 0.14 nm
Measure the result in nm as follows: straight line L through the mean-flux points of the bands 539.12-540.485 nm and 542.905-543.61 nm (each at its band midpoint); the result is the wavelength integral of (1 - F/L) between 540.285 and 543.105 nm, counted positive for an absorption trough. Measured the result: -0.11 nm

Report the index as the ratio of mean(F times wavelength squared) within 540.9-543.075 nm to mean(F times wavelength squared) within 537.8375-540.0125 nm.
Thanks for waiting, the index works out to 1.01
